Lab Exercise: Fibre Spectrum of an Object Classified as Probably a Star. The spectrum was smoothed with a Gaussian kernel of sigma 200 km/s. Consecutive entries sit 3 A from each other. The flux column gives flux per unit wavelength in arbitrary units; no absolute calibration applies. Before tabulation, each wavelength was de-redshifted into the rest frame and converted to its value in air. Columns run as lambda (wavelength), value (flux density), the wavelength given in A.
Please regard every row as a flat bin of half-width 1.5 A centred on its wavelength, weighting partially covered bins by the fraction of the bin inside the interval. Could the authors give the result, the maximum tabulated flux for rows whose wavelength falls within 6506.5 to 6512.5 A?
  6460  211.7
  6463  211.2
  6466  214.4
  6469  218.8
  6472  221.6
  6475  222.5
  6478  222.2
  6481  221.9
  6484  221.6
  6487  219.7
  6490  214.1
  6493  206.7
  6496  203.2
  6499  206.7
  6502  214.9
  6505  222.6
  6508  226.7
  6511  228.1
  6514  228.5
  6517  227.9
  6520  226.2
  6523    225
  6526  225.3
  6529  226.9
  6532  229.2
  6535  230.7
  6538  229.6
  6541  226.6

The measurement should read 228.1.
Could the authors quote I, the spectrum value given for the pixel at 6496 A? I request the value 203.2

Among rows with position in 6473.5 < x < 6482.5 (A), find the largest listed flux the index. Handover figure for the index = 222.5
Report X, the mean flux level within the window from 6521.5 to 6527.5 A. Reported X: 225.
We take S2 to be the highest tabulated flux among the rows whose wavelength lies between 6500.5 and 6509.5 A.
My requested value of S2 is 226.7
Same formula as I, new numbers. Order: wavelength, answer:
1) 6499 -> 206.7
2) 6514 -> 228.5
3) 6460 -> 211.7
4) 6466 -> 214.4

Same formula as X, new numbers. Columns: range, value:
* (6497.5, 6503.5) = 211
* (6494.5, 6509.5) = 215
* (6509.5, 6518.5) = 228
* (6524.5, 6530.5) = 226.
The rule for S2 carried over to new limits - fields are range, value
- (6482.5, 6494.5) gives 221.6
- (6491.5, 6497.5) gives 206.7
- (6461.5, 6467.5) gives 214.4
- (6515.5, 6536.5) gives 230.7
